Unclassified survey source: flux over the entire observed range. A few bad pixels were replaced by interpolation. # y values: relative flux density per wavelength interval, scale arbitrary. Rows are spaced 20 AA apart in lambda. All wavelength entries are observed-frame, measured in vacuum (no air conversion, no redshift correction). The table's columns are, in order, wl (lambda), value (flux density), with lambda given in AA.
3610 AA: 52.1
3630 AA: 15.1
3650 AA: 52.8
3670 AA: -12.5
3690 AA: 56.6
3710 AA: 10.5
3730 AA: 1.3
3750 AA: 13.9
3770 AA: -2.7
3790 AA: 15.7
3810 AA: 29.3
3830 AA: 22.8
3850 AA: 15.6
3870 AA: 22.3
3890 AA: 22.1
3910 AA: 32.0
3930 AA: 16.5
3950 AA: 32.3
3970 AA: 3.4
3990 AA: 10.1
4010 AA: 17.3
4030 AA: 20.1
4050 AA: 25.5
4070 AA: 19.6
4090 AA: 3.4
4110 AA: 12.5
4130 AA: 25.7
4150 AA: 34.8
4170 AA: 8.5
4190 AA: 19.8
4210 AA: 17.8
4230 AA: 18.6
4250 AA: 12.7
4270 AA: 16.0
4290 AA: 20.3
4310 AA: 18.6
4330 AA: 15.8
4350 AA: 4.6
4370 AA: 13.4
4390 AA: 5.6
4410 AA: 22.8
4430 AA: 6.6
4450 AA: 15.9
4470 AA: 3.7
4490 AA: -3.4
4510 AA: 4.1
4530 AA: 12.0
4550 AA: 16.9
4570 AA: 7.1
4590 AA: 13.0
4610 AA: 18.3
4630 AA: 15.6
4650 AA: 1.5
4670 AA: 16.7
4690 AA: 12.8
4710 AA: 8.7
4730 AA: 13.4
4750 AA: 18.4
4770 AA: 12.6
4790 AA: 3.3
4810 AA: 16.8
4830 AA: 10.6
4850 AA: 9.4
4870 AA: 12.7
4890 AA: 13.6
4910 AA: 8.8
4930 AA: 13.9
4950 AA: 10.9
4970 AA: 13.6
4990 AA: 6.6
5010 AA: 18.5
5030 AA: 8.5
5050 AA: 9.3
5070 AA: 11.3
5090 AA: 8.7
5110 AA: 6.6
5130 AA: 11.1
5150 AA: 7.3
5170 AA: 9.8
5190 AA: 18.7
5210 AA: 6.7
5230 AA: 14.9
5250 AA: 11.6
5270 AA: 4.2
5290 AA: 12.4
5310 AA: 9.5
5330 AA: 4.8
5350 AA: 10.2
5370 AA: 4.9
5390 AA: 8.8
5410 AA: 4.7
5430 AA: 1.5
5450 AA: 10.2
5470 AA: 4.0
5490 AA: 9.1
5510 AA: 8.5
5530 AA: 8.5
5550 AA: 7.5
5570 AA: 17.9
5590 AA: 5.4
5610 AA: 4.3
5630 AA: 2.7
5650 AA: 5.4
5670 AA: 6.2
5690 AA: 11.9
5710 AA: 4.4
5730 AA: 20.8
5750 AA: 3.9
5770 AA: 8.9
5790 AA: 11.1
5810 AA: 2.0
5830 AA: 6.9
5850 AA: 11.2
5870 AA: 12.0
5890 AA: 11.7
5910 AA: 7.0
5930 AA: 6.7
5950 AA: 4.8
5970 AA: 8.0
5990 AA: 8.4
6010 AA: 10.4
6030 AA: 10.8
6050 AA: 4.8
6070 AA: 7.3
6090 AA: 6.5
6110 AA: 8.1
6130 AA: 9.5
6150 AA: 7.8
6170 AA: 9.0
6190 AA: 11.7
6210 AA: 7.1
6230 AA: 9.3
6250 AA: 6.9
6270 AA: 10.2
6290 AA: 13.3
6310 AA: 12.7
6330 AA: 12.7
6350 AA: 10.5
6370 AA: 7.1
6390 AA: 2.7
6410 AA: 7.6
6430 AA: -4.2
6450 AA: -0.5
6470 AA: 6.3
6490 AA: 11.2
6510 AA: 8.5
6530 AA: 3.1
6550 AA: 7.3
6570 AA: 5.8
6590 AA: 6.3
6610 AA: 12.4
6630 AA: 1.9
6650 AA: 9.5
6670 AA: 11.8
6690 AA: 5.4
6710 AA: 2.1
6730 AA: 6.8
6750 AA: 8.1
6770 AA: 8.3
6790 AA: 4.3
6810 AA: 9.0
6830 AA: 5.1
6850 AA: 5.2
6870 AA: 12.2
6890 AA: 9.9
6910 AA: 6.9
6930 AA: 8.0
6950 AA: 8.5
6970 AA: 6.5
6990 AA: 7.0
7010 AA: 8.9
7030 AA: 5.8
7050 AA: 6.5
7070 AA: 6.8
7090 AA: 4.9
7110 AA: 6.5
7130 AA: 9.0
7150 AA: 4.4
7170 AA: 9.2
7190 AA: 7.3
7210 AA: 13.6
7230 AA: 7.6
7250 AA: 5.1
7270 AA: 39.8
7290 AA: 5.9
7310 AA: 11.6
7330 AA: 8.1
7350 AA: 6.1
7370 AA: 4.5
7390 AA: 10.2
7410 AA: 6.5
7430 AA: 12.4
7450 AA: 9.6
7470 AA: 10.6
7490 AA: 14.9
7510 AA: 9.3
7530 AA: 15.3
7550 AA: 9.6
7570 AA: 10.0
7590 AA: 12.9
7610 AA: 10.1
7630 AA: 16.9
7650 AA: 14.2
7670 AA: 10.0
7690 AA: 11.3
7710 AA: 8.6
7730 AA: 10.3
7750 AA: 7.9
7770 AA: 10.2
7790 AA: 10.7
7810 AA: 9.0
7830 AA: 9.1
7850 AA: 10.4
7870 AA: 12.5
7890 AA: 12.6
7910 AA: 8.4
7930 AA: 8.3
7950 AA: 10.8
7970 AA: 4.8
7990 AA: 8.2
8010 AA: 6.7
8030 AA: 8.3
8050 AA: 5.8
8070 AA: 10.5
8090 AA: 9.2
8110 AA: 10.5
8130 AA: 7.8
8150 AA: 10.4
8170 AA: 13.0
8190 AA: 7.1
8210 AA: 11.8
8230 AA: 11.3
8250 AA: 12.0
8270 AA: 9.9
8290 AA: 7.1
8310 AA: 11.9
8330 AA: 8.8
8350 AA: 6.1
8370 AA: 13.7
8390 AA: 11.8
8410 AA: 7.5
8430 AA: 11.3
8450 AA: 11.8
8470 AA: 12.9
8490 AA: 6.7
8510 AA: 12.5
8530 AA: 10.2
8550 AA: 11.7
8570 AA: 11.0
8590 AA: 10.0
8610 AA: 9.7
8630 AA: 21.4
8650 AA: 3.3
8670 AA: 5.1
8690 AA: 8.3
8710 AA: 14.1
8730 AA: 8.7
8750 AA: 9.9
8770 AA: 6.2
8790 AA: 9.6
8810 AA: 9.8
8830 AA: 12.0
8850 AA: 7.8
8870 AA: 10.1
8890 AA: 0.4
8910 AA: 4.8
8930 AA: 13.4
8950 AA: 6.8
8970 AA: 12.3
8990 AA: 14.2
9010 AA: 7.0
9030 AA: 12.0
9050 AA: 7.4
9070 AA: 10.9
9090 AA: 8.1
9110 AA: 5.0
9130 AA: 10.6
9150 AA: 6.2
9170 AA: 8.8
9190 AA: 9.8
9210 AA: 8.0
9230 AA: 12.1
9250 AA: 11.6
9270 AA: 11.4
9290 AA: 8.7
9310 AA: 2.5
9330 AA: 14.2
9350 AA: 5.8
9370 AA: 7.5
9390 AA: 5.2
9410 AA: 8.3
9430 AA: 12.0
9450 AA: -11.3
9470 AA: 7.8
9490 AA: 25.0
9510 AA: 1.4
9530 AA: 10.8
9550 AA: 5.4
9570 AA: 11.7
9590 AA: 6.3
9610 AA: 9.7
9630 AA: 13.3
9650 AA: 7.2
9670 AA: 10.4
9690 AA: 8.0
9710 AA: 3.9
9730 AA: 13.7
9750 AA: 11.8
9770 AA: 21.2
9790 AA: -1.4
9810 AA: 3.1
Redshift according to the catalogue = 0.950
